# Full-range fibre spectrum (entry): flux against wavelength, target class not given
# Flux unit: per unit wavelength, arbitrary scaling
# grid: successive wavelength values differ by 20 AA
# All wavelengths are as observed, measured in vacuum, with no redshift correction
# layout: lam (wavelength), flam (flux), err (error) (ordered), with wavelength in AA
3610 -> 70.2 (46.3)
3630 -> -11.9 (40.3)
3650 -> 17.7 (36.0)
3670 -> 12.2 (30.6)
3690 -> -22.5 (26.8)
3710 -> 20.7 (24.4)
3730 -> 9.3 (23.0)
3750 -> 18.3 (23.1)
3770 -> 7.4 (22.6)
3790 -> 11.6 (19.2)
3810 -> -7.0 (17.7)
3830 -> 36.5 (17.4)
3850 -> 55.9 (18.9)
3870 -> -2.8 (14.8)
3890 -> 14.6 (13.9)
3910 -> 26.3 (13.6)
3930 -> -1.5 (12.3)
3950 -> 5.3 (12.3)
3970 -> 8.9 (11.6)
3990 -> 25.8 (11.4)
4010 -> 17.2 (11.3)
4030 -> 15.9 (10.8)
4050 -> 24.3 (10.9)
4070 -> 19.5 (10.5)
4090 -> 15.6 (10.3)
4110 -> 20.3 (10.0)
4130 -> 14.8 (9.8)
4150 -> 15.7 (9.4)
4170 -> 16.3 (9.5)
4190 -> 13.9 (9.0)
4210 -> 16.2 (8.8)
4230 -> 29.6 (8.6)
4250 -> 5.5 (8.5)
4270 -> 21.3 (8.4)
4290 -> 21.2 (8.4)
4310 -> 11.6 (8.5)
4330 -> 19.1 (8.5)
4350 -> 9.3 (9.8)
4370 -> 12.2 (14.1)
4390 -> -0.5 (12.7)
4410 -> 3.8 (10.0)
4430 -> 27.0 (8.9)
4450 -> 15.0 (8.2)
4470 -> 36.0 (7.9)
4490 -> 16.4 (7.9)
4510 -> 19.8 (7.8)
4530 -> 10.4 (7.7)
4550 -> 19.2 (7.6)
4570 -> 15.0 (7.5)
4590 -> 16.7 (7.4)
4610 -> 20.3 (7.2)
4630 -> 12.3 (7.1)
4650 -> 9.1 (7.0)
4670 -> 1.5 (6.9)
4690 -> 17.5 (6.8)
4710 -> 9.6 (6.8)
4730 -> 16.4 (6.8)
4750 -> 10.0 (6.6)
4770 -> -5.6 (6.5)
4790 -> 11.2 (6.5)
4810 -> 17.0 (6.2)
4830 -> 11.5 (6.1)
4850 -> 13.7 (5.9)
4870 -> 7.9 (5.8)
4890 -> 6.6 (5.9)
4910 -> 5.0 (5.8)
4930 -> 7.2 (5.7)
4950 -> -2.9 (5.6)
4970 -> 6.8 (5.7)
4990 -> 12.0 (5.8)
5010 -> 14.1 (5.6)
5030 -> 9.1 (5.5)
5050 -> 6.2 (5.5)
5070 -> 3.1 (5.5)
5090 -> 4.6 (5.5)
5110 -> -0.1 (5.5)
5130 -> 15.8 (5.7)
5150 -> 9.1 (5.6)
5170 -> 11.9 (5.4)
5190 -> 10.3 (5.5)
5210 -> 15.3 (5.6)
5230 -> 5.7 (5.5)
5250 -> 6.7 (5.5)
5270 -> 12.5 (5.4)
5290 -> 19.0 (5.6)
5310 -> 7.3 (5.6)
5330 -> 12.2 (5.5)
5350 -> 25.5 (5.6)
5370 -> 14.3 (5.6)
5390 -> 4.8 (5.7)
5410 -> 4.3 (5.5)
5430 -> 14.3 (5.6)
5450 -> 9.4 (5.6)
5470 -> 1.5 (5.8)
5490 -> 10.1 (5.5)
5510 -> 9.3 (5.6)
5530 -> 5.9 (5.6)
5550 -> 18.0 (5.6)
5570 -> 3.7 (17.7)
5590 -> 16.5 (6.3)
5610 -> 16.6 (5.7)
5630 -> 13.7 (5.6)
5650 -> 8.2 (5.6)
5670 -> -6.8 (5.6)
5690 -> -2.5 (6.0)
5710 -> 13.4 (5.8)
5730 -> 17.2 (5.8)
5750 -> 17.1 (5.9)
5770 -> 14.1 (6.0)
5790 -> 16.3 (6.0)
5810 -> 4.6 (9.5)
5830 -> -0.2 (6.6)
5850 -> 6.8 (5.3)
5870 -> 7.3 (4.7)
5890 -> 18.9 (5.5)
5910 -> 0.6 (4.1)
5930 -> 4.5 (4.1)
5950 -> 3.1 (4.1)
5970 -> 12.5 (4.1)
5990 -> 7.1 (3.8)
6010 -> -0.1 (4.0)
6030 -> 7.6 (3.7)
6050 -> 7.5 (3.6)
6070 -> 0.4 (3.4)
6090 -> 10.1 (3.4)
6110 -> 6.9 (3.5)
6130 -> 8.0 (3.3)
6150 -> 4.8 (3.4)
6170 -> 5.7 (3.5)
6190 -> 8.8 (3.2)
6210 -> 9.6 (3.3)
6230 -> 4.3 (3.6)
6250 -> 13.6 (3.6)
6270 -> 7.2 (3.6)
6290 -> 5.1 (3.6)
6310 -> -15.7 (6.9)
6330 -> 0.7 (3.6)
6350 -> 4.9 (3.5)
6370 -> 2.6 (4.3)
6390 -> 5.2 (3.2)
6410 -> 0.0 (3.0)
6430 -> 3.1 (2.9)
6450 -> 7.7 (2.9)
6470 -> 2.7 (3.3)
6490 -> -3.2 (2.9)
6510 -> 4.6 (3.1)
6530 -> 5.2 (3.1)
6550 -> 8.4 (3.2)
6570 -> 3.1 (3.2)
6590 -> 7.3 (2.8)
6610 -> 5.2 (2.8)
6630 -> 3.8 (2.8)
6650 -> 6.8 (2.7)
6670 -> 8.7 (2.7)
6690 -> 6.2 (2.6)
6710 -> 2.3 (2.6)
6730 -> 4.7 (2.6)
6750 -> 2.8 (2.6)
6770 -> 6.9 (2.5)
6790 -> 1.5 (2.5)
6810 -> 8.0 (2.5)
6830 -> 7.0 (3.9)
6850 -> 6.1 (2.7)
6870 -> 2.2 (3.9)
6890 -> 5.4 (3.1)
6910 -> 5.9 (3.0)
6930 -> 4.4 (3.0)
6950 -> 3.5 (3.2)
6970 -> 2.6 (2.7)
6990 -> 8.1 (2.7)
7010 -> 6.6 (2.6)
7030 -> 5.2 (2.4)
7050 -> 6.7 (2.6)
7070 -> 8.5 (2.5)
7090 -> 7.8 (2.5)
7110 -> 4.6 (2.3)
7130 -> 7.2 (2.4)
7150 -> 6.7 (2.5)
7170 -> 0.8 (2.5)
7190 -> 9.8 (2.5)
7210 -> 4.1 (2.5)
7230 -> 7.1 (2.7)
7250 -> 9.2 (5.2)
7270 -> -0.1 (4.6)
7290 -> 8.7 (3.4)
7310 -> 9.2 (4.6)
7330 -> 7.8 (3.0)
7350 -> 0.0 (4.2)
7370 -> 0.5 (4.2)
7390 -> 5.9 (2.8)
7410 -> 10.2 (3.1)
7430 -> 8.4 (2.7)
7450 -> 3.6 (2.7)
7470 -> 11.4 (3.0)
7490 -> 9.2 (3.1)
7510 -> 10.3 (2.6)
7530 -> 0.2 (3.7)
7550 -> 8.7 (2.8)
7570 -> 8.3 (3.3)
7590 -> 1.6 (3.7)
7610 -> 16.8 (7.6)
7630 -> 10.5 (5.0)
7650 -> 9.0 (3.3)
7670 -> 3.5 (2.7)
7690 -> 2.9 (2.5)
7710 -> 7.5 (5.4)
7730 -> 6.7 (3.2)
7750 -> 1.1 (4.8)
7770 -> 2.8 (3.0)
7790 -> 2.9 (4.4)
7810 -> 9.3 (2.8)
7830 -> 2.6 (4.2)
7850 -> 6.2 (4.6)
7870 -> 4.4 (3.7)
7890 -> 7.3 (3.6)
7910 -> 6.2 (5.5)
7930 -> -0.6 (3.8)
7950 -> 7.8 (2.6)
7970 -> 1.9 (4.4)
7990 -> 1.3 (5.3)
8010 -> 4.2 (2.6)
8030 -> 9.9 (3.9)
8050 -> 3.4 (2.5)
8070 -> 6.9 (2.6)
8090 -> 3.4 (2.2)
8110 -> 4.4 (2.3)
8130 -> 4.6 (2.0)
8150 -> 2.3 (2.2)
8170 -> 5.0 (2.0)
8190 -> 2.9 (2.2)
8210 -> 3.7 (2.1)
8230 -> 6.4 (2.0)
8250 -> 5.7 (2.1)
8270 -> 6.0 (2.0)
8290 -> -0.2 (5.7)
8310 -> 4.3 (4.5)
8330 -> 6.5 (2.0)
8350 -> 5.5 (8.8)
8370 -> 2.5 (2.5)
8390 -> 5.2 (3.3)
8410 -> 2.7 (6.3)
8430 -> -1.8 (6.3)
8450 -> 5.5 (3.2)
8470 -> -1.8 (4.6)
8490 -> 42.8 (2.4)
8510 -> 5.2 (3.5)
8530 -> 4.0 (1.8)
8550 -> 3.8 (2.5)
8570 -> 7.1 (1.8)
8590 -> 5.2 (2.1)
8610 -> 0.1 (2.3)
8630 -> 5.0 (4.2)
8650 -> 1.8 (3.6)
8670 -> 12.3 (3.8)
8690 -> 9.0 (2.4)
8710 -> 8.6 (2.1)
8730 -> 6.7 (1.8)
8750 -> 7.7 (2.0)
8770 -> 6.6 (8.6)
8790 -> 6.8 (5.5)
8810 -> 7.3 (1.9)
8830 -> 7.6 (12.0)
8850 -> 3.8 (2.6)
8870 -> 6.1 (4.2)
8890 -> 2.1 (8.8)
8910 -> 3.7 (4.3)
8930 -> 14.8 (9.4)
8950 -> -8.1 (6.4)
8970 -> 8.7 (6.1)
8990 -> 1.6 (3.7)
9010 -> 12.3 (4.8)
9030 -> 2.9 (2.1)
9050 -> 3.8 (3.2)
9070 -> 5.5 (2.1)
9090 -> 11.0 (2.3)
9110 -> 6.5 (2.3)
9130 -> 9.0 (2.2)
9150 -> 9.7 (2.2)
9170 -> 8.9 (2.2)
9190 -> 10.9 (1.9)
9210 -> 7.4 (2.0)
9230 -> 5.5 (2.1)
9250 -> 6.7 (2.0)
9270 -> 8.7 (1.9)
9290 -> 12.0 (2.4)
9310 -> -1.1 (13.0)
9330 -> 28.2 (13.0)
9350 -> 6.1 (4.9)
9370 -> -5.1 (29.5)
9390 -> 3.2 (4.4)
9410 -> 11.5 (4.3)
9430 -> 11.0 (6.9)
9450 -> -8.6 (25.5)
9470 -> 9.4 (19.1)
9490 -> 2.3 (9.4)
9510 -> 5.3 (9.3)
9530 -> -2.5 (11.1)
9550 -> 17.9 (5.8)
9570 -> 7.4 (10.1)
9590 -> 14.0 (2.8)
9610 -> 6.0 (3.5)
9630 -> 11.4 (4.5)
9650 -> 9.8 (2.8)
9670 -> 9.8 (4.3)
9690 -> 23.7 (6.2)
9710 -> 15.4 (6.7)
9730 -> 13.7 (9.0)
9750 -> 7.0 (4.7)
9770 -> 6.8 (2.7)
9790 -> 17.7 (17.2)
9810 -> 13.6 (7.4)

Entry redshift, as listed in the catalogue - 1.28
